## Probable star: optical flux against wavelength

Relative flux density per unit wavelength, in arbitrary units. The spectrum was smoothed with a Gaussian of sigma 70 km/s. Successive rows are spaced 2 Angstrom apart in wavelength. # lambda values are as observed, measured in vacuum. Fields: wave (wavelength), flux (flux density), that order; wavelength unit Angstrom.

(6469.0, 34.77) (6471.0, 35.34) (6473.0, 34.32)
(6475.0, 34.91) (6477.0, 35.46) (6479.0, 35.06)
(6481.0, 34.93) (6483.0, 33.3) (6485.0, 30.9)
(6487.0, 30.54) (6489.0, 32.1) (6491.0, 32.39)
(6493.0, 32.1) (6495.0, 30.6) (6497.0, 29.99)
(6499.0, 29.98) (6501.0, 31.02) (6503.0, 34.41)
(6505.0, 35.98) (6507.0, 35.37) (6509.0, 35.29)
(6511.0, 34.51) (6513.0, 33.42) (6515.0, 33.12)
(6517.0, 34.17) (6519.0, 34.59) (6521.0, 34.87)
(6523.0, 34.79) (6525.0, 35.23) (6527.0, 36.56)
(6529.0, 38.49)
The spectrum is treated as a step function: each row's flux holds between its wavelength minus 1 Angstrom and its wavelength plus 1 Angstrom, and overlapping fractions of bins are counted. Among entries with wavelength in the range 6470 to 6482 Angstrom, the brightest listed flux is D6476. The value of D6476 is 35.46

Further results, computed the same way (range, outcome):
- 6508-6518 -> 35.29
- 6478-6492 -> 35.06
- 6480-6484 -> 34.93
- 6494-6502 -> 31.02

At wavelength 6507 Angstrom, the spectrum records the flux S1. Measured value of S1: 35.37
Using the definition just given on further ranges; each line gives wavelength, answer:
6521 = 34.87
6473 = 34.32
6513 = 33.42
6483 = 33.3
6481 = 34.93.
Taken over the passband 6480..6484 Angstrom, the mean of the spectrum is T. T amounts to 34.1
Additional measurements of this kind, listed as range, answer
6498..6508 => 33.4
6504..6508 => 35.7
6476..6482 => 35.2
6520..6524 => 34.8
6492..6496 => 31.4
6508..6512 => 34.9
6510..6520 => 34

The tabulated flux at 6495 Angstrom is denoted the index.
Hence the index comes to 30.6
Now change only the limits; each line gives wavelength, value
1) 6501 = 31.02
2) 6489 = 32.1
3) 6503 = 34.41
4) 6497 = 29.99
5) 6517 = 34.17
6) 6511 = 34.51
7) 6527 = 36.56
